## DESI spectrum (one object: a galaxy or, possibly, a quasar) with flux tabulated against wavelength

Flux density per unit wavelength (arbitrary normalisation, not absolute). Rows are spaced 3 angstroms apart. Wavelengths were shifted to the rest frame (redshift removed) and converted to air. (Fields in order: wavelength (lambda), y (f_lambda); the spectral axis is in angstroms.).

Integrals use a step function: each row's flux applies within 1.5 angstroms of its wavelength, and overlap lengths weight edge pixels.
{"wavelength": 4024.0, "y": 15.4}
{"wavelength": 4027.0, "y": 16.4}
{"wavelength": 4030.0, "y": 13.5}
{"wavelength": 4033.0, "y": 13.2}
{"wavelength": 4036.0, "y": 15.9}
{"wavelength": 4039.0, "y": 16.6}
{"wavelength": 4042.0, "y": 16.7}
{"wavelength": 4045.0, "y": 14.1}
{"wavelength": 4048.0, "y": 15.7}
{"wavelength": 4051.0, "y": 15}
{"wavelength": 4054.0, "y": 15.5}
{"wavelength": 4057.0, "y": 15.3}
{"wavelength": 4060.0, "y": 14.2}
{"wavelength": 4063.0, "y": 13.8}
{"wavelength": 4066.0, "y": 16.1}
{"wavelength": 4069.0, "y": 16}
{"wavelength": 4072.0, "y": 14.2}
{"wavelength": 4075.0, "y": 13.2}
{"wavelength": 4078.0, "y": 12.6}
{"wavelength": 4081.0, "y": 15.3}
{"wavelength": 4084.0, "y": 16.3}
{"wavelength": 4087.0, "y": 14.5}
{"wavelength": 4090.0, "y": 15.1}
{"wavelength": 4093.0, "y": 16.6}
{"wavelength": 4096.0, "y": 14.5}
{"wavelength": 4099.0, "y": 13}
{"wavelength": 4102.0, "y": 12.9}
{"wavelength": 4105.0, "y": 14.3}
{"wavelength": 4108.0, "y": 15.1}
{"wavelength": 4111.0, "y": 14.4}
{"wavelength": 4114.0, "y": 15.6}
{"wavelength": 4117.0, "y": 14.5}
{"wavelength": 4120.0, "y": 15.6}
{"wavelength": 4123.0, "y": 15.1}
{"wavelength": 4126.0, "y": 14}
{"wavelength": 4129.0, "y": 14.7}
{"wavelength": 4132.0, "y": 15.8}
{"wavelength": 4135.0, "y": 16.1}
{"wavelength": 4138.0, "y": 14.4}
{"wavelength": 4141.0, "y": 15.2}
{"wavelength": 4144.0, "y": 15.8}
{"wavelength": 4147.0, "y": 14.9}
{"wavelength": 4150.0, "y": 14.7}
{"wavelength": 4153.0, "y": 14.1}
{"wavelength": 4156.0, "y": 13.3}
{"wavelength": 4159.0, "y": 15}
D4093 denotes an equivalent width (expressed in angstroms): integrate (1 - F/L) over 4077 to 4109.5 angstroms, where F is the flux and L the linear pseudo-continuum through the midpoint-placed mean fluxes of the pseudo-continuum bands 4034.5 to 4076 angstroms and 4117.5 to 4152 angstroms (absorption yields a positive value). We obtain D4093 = 1.2 angstroms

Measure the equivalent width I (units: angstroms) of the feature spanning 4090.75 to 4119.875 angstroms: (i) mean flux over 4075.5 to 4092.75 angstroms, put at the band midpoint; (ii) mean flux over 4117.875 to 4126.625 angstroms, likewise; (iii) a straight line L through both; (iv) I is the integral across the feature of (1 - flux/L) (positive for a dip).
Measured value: 0.6 angstroms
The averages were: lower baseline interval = 14.8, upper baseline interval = 15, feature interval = 14.6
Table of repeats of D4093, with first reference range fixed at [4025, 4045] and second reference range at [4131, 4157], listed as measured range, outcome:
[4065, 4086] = 0.5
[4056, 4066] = 0.4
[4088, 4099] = 0.0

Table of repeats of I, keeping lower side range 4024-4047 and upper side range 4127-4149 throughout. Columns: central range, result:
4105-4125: 0.34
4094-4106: 1.15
